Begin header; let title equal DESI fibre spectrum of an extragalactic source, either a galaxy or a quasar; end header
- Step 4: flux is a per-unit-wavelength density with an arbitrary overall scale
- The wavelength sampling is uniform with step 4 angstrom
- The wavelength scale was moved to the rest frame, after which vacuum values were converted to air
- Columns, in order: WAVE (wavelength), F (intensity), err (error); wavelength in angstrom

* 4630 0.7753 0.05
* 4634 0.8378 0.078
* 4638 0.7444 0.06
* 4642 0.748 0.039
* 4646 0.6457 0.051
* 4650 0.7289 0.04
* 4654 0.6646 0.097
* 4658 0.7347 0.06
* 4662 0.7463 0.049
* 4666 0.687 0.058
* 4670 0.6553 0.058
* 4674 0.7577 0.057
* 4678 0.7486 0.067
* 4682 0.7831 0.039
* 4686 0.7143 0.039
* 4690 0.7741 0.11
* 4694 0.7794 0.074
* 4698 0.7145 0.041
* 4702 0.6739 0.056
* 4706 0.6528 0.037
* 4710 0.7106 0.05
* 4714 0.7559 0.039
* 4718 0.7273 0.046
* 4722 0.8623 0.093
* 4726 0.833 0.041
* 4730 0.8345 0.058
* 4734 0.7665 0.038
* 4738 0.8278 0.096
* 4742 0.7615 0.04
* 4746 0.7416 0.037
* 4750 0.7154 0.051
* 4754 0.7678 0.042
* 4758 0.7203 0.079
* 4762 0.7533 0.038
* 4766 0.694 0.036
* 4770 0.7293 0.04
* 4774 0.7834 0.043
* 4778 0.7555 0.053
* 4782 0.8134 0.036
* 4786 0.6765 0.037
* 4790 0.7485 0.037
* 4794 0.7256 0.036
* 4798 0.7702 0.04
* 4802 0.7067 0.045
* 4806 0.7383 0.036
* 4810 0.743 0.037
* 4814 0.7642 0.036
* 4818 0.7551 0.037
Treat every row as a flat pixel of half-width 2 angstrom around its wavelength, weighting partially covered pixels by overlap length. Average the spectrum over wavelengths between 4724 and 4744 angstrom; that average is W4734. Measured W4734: 0.805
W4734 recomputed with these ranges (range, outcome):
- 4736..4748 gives 0.777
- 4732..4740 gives 0.797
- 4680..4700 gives 0.753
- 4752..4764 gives 0.747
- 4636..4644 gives 0.746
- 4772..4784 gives 0.784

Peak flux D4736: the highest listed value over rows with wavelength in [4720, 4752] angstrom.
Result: 0.8623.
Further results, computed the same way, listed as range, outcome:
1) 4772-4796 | 0.8134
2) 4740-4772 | 0.7678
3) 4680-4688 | 0.7831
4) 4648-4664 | 0.7463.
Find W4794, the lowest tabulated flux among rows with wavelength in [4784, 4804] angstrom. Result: 0.6765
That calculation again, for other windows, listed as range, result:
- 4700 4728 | 0.6528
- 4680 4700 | 0.7143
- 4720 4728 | 0.833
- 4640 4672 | 0.6457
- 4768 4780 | 0.7293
